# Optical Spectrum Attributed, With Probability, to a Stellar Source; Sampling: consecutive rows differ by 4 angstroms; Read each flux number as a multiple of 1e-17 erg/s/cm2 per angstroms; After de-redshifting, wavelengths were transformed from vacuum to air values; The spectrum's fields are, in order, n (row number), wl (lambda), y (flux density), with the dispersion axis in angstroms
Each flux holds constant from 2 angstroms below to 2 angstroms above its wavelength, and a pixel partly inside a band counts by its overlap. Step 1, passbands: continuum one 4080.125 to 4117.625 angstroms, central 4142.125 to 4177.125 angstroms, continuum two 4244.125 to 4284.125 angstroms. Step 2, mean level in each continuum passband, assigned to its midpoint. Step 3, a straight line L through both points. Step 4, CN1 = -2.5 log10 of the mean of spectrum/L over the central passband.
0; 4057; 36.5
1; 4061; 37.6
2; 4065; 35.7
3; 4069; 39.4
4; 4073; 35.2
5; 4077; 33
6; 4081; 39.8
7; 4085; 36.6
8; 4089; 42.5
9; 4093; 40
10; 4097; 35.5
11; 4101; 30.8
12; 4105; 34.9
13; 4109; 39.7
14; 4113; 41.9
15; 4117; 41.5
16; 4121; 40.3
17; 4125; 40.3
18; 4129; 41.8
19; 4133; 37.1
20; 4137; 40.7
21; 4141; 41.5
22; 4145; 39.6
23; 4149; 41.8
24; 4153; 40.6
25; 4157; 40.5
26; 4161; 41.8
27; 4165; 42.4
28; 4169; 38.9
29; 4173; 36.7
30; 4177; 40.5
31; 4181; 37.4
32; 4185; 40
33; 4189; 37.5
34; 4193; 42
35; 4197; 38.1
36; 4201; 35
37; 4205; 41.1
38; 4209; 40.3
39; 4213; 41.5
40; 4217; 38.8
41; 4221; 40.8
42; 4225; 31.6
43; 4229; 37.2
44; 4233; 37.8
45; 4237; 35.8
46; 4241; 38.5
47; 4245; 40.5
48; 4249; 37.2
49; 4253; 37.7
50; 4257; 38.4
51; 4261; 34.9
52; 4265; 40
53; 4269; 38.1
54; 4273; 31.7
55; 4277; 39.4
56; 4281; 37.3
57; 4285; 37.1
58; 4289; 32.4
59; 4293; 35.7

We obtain -0.07 mag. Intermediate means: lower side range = 38.2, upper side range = 37.4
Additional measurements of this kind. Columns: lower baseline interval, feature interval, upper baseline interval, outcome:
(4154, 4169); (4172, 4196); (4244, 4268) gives 0.04 mag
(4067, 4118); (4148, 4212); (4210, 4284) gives -0.06 mag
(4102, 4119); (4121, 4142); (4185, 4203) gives -0.04 mag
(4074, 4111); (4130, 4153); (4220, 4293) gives -0.09 mag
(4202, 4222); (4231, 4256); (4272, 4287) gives 0.02 mag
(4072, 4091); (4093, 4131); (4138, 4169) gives 0.01 mag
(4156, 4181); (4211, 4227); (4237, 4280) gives 0.01 mag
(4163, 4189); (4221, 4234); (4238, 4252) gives 0.07 mag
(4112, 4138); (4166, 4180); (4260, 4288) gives 0.01 mag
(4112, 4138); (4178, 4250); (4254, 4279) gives 0.00 mag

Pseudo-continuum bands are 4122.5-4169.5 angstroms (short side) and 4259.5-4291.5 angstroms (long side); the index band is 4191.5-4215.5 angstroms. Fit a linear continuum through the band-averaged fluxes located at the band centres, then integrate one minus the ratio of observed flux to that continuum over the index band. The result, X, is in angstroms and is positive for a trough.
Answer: -0.5 angstroms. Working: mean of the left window 40.6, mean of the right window 36.4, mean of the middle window 39.6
